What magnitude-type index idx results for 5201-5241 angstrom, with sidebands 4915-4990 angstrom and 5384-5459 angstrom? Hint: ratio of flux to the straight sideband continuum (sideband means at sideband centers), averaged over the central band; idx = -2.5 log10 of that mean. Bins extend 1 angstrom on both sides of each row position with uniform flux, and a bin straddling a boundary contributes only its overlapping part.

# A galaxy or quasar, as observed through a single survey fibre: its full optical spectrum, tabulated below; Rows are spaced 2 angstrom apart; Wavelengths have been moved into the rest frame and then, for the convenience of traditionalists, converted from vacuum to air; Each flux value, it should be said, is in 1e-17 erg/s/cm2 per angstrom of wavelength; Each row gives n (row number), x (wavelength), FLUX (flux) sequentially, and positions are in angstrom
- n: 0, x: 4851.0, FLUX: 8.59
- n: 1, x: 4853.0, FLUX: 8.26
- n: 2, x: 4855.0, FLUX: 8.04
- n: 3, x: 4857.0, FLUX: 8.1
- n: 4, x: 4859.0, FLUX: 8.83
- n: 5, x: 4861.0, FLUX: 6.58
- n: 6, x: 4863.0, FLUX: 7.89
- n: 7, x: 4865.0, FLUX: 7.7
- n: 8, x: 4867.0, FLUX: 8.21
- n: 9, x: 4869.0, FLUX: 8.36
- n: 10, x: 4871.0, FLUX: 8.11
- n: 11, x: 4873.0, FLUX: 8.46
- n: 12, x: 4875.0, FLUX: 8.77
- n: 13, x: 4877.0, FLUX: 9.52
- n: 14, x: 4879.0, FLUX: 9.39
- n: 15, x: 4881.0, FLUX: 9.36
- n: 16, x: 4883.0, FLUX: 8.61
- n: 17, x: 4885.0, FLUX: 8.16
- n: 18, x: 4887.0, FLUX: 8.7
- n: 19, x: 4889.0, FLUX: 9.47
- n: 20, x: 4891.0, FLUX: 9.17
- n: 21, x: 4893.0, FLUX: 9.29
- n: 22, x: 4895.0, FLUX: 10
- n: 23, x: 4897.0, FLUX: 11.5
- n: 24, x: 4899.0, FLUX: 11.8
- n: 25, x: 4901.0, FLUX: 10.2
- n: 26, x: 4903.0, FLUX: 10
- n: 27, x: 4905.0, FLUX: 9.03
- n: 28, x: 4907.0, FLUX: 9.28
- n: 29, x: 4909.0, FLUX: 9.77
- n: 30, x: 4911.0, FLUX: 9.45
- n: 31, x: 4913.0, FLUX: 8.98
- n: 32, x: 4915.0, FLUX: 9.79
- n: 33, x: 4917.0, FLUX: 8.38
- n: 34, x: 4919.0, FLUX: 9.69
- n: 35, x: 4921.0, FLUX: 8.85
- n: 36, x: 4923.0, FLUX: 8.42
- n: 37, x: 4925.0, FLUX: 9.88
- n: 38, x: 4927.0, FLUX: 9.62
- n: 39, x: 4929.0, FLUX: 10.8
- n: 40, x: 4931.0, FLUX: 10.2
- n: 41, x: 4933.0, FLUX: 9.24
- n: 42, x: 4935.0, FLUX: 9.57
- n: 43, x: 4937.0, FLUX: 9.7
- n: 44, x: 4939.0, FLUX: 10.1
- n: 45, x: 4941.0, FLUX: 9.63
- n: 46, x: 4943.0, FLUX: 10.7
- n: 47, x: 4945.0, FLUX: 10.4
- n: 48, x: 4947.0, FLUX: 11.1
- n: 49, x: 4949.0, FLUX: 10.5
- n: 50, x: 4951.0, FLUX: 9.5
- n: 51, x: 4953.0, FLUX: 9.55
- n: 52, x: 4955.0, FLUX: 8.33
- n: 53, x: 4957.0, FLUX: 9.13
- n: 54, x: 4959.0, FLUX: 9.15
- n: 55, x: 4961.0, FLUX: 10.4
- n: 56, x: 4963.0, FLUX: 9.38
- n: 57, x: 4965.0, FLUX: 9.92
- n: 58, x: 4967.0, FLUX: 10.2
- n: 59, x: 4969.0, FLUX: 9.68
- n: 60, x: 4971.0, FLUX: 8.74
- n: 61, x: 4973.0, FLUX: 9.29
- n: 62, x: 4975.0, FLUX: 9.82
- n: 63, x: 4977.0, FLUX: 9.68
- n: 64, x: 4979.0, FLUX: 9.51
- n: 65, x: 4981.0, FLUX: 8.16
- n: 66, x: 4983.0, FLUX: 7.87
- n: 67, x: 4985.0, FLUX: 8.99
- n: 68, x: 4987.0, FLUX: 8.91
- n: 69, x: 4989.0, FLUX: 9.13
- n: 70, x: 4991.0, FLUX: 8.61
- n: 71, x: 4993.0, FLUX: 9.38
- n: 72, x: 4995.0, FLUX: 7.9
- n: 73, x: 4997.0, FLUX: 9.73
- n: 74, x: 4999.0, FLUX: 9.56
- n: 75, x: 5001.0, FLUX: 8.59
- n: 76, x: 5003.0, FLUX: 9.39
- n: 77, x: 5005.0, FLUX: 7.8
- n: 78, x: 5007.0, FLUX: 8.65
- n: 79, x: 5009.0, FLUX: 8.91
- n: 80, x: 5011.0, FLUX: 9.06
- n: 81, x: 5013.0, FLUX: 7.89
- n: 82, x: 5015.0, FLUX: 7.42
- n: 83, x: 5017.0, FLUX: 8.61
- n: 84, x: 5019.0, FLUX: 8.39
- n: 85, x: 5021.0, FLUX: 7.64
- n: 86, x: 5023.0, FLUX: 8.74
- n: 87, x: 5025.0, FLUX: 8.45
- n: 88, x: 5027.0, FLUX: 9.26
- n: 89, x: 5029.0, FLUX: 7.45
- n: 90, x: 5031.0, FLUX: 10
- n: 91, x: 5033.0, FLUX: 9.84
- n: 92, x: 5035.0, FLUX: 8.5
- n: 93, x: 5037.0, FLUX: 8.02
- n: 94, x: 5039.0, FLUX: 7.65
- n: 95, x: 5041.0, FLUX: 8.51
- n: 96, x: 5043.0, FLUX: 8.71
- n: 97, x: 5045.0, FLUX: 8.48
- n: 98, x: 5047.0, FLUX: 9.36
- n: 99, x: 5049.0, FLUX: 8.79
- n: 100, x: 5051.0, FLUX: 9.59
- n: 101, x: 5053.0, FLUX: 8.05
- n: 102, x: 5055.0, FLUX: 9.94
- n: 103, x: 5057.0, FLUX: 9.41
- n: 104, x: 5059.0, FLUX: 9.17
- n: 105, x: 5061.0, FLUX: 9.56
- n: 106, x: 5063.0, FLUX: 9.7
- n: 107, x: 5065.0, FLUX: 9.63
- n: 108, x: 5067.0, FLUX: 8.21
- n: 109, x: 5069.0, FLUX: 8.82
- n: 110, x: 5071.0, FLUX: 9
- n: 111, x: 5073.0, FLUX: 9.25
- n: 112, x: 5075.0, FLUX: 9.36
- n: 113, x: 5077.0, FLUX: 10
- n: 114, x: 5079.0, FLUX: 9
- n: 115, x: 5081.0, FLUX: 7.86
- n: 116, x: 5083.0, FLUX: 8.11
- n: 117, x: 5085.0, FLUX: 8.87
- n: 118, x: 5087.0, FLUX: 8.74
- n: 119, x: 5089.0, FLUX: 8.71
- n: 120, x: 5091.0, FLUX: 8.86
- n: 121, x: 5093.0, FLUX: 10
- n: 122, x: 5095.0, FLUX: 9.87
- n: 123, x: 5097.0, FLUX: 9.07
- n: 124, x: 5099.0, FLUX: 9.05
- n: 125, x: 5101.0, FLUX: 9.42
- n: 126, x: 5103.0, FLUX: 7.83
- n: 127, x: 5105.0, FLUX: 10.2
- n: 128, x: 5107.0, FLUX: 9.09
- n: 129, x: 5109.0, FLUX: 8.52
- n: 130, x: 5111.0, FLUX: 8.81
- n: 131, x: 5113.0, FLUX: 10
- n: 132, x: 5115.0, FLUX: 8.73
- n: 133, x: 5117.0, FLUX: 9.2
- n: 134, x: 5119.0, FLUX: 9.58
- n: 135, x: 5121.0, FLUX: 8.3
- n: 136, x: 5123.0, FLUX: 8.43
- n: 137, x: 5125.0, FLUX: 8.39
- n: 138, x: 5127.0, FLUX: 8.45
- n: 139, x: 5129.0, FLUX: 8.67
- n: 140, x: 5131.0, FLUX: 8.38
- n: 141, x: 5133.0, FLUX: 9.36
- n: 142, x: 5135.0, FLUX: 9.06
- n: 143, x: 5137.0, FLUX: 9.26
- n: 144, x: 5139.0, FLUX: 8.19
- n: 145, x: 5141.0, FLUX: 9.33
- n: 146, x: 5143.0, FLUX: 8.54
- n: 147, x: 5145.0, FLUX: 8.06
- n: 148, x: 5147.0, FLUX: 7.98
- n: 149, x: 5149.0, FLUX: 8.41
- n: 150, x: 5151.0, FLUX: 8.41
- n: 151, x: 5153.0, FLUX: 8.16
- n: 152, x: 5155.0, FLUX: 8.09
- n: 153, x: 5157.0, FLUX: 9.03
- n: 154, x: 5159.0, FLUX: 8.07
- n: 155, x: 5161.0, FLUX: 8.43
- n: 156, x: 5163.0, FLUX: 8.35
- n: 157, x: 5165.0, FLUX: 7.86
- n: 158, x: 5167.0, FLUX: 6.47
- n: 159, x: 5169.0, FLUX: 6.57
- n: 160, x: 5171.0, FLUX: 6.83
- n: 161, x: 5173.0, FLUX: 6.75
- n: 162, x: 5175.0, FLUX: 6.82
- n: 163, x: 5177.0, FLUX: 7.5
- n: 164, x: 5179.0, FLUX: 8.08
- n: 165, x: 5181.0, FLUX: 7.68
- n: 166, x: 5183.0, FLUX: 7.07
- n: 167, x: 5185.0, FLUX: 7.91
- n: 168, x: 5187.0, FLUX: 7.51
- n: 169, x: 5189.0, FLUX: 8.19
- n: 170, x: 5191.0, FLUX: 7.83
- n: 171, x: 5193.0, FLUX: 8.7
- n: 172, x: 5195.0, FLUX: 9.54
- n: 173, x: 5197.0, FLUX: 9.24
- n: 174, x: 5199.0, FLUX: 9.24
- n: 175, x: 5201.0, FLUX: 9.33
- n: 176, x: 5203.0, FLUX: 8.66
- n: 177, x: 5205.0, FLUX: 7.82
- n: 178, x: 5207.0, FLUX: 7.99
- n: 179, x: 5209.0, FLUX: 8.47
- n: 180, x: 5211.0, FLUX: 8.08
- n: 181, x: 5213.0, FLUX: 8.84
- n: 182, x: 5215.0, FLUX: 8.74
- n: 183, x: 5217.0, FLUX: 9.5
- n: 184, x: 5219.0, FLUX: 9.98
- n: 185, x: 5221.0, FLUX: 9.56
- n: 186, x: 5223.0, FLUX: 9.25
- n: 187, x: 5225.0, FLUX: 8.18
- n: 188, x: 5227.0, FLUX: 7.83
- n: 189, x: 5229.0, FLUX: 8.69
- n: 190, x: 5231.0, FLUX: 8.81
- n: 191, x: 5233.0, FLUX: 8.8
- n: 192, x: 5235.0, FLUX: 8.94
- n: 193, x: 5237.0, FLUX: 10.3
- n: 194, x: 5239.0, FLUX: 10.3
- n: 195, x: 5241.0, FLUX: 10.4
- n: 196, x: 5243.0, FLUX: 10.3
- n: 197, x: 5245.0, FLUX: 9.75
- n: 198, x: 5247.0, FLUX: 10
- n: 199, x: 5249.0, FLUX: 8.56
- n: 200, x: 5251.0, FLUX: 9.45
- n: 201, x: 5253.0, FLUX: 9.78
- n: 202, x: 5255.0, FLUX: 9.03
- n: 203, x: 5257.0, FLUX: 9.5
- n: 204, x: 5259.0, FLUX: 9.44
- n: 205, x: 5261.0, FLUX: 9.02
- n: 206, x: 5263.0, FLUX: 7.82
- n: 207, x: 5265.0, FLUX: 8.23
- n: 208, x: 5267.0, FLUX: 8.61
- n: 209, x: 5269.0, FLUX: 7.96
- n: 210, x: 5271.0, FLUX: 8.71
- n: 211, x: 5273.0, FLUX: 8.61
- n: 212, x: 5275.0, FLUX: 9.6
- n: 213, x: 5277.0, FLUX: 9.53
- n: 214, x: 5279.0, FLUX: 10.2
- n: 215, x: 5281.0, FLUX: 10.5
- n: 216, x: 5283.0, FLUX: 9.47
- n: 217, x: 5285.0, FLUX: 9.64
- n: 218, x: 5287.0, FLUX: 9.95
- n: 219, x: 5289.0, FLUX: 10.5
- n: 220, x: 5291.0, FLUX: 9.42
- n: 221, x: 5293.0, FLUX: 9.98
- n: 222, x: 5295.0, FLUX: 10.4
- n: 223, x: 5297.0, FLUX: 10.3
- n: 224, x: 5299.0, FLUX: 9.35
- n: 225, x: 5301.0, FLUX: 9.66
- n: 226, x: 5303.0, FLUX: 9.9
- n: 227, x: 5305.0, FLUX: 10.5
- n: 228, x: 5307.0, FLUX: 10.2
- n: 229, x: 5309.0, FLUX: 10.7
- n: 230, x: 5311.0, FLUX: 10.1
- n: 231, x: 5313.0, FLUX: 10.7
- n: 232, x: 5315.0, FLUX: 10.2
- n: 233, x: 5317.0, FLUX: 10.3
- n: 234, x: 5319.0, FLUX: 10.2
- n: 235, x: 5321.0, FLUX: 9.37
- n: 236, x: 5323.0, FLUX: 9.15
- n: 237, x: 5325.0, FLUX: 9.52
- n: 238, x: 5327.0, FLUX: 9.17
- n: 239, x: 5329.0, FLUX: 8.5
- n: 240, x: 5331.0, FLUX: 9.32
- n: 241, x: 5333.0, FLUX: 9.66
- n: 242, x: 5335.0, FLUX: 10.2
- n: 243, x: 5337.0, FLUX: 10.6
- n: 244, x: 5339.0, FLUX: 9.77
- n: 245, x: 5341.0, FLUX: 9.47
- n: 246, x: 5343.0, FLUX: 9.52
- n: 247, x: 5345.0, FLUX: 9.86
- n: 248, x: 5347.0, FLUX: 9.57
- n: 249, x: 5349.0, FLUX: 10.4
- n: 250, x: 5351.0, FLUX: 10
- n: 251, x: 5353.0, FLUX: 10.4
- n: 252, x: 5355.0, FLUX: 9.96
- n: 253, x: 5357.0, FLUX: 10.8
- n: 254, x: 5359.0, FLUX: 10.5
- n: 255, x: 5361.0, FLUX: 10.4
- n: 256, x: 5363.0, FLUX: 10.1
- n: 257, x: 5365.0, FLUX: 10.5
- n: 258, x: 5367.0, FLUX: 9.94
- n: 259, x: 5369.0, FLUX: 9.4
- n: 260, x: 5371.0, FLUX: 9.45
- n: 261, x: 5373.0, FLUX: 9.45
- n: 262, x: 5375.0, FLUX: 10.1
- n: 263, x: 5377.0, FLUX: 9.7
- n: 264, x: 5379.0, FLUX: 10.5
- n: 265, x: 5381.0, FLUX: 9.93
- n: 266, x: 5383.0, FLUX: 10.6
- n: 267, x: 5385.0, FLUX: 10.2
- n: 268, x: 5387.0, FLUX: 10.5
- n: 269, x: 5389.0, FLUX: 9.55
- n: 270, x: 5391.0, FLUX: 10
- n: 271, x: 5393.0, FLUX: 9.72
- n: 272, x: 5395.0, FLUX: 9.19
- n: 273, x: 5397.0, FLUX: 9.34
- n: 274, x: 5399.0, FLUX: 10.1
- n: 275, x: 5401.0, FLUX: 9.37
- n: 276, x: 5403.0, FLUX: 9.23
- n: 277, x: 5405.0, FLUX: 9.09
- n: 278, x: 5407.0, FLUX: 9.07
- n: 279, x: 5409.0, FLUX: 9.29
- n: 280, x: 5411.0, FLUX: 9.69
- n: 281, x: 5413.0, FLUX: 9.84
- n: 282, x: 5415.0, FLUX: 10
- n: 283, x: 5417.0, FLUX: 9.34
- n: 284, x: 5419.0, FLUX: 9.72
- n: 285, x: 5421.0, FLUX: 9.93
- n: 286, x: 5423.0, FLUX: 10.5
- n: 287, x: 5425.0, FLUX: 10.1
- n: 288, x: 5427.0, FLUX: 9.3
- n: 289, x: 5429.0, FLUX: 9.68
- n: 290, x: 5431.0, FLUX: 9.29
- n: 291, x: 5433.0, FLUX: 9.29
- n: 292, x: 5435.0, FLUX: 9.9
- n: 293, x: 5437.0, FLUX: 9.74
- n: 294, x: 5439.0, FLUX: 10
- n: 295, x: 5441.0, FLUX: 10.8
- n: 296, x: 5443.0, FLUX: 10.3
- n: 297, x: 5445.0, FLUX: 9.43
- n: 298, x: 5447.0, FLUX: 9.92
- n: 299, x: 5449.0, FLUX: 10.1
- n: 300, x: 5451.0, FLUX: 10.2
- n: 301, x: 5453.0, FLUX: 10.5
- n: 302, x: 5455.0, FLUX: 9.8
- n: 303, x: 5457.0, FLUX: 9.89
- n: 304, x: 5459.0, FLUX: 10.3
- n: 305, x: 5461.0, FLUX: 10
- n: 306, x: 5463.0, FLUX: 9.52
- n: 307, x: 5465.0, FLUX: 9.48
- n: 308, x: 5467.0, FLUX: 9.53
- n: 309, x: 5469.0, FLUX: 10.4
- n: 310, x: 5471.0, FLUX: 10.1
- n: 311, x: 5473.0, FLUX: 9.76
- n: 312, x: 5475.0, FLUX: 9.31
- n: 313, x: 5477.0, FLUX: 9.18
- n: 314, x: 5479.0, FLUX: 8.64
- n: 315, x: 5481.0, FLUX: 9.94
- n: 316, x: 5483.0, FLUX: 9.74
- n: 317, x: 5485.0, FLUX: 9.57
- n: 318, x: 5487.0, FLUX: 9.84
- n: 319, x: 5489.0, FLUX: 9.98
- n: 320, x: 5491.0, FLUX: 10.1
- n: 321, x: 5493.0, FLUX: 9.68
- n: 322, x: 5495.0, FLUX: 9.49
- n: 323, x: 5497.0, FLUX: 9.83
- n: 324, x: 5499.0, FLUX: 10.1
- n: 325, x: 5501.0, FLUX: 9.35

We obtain 0.087 mag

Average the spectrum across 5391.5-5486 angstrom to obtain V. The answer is 9.73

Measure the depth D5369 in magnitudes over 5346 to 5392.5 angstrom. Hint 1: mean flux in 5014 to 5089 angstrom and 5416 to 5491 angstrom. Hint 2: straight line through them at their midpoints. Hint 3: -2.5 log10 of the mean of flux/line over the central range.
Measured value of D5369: -0.05 mag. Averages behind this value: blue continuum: 8.81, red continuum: 9.82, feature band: 10.1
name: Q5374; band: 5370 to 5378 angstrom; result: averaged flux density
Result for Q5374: 9.67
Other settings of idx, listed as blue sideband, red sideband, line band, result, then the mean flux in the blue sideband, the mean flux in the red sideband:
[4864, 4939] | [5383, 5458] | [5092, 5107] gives 0.021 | 9.35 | 9.79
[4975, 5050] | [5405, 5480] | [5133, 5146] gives 0.028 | 8.71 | 9.77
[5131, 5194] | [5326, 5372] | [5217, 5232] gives -0.037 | 8.02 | 9.89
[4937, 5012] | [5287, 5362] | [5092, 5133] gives 0.067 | 9.34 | 9.96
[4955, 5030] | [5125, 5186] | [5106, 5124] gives -0.087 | 8.89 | 8.06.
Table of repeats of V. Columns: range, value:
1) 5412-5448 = 9.84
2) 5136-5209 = 8.11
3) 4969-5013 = 8.93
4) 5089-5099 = 9.34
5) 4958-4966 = 9.71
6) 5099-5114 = 9.12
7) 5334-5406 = 9.93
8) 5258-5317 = 9.64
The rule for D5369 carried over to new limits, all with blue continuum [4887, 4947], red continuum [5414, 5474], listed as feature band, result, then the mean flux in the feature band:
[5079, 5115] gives 0.09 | 8.99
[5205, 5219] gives 0.14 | 8.65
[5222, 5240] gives 0.10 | 9.01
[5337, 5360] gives -0.02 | 10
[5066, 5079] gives 0.08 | 9.1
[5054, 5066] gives 0.03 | 9.57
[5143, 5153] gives 0.19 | 8.24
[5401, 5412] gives 0.07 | 9.28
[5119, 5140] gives 0.13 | 8.69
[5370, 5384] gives -0.01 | 9.96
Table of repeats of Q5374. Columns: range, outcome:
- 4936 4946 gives 10.1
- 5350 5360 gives 10.3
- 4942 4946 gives 10.6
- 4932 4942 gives 9.65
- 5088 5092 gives 8.79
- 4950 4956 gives 9.13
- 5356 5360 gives 10.7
